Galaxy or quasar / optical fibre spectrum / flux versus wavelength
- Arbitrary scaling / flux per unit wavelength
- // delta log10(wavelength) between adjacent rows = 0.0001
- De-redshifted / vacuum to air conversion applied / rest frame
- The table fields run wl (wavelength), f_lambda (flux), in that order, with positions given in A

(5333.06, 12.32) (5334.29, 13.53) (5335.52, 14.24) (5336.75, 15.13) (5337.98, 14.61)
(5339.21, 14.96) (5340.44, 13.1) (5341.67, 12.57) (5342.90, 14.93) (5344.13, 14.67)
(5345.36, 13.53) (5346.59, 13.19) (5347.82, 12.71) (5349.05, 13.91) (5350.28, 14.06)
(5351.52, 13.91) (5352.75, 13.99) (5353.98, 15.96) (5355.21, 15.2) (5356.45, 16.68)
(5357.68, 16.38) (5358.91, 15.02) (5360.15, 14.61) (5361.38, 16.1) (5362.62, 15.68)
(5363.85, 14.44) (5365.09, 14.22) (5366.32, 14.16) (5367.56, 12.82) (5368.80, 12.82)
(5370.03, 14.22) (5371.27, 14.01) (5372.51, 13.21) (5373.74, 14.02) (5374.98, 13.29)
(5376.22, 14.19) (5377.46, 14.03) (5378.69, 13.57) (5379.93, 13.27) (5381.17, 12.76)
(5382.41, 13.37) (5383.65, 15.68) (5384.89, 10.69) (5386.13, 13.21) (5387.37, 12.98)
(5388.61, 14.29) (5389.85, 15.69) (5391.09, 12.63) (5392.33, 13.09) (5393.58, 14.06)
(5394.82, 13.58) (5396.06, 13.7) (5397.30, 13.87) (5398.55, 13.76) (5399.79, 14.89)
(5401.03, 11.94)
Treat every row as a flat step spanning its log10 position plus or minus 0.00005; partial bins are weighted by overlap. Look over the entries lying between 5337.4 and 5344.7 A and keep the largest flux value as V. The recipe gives 14.96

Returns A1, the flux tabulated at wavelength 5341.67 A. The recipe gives 12.57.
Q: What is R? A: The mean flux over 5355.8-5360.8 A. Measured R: 15.7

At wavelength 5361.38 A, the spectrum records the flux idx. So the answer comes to 16.1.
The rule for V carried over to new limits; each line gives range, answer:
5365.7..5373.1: 14.22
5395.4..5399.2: 13.87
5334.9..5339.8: 15.13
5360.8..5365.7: 16.1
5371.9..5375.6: 14.02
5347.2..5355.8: 15.96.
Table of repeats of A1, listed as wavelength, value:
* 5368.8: 12.82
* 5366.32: 14.16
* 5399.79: 14.89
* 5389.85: 15.69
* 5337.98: 14.61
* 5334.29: 13.53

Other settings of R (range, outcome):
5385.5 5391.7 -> 13.8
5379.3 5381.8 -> 13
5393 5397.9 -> 13.8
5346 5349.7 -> 13.3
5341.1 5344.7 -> 14.1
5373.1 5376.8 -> 13.8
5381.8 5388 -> 13.2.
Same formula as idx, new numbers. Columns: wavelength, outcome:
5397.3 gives 13.87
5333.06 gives 12.32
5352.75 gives 13.99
